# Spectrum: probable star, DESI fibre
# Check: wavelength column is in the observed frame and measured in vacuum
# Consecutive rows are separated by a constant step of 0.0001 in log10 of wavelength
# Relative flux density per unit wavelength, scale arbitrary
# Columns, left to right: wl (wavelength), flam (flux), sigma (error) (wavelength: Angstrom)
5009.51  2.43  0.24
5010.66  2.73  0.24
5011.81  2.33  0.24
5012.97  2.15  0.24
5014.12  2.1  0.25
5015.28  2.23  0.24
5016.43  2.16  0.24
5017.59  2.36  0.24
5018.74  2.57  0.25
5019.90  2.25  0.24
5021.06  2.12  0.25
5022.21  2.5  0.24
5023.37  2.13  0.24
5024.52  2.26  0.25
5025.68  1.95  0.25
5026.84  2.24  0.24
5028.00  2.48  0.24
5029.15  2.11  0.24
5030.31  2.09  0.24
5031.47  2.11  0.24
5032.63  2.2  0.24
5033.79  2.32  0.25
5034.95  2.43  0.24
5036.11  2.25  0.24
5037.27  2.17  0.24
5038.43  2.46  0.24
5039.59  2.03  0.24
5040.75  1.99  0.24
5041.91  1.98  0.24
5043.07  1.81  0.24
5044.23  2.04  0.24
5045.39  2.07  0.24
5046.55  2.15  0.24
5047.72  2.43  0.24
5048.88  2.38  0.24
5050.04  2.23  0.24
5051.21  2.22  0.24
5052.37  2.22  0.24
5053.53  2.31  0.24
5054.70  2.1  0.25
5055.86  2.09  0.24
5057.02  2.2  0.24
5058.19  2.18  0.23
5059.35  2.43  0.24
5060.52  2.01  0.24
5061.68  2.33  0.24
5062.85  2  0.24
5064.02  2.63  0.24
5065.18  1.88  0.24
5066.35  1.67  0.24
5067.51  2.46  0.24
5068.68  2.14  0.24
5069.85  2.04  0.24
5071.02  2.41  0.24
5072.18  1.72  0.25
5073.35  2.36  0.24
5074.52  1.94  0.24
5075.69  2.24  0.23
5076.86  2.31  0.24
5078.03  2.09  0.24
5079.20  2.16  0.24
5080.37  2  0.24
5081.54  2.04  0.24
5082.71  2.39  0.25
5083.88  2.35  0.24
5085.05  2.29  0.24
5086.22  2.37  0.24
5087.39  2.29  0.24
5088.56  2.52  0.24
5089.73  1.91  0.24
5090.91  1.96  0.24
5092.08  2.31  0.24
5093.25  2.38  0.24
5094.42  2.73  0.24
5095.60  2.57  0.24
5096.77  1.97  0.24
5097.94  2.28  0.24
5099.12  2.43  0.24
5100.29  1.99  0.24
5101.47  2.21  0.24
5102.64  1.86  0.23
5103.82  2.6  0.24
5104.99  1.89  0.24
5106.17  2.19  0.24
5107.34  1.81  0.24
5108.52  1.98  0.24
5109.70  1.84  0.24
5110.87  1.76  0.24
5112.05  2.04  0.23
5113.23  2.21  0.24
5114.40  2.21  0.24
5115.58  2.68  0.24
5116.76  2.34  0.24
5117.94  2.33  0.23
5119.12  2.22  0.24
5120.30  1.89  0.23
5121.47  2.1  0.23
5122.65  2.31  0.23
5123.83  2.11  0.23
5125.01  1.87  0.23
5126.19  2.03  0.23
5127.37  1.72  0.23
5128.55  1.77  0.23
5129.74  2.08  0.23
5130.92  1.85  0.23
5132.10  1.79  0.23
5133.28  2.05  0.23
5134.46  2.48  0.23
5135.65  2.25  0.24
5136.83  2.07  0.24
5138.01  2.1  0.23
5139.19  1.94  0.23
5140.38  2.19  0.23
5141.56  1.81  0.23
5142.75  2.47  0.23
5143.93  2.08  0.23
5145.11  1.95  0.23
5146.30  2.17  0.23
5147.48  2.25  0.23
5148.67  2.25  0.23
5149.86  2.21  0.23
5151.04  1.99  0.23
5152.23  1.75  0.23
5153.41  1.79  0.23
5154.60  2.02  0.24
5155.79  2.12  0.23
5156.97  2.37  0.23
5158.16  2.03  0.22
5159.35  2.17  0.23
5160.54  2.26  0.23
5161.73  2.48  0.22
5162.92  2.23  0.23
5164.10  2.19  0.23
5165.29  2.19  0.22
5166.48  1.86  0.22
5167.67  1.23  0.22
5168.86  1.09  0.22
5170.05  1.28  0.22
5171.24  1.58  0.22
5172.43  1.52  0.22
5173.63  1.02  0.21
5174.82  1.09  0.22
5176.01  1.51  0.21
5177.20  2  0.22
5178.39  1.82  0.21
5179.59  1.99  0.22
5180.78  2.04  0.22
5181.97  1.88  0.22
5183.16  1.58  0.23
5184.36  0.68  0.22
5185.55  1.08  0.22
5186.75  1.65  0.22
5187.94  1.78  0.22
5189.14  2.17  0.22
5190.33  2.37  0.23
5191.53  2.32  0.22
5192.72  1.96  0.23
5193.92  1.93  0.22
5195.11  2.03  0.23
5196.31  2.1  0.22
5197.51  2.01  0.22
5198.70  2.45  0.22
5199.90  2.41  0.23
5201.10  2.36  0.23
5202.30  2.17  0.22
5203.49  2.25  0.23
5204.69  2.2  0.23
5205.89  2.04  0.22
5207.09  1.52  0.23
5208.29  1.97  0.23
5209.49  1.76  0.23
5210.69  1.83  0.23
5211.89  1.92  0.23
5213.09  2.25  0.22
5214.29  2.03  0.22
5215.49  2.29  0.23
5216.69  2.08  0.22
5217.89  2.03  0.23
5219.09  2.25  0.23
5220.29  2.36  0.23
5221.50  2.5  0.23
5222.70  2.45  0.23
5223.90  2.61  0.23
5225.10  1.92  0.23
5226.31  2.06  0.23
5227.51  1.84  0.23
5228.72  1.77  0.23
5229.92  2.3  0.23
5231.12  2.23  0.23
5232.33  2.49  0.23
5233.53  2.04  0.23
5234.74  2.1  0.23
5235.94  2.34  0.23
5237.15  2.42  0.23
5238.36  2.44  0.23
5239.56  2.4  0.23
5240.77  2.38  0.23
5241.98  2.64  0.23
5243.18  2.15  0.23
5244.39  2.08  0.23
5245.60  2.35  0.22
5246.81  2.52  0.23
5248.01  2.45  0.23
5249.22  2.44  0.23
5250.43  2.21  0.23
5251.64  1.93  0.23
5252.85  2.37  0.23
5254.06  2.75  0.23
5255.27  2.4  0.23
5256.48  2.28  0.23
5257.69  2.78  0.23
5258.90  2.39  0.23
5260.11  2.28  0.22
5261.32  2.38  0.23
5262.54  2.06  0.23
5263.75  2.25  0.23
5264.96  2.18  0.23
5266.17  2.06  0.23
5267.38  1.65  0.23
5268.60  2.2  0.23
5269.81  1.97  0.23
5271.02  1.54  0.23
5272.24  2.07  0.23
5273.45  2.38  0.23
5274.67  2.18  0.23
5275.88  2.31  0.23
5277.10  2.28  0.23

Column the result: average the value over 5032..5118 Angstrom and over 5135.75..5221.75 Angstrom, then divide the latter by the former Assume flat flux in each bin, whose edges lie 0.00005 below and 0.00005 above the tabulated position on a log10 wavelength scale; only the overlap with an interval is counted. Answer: 0.90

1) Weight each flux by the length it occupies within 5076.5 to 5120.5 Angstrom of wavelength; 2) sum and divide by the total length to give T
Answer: 2.2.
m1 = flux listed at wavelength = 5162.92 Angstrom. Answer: 2.23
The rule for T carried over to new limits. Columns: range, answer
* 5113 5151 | 2.12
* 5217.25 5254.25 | 2.28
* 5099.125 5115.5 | 2.08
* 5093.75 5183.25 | 2.02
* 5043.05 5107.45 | 2.2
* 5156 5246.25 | 2.02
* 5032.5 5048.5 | 2.17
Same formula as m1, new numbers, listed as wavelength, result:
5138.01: 2.1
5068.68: 2.14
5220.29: 2.36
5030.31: 2.09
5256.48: 2.28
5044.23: 2.04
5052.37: 2.22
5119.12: 2.22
